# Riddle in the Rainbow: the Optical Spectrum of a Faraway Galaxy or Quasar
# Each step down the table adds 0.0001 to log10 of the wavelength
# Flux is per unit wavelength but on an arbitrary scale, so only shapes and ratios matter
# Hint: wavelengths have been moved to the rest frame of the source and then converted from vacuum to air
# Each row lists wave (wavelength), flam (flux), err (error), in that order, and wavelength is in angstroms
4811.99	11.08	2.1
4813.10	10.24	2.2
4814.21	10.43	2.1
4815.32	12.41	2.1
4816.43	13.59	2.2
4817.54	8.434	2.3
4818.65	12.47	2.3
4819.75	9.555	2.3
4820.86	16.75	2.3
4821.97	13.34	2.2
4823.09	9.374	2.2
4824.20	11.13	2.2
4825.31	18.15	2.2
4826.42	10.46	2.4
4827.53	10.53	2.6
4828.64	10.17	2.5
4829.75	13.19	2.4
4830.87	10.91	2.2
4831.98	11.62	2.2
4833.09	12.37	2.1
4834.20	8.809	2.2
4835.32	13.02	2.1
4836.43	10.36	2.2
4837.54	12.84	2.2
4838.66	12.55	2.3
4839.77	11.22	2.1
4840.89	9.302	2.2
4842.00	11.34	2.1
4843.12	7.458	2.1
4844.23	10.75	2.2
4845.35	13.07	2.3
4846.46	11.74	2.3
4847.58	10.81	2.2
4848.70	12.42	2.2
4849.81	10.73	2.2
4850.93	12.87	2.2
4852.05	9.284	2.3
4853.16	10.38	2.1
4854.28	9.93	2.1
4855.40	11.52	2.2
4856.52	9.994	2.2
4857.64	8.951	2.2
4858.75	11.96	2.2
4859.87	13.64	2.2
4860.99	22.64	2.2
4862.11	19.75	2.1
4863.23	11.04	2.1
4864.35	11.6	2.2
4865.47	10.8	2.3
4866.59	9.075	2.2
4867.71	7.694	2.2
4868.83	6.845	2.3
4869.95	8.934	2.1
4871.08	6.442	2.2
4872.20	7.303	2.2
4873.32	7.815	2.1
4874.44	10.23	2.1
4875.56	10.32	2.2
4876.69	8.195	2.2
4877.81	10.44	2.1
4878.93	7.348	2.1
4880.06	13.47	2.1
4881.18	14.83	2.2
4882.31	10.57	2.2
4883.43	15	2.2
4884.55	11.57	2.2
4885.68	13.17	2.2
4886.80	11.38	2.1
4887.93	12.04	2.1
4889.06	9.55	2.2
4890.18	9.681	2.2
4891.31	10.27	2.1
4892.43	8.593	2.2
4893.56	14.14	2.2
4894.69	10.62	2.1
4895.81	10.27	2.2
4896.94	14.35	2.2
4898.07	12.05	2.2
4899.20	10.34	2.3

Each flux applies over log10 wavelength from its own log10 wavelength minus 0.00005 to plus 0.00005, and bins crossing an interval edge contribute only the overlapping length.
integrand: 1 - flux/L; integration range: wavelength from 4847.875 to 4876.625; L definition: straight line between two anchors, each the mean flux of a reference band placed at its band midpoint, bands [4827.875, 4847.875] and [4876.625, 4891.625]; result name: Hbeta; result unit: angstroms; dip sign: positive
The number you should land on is 1.1 angstroms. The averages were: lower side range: 11.2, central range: 10.8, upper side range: 11.4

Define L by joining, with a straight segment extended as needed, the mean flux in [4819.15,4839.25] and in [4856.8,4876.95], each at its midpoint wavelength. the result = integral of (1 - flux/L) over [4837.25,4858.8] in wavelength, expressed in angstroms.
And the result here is 0.86 angstroms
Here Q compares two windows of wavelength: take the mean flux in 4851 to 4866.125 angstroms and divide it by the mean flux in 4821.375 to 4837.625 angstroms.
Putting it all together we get 1.1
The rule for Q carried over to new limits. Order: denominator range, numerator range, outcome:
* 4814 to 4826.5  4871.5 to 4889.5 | 0.88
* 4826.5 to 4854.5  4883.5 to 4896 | 1.01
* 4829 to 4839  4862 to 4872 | 0.83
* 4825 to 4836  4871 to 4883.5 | 0.86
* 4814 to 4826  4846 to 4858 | 0.87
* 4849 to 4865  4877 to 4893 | 0.90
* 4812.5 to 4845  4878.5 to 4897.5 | 1.01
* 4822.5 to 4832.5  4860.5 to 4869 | 1.08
